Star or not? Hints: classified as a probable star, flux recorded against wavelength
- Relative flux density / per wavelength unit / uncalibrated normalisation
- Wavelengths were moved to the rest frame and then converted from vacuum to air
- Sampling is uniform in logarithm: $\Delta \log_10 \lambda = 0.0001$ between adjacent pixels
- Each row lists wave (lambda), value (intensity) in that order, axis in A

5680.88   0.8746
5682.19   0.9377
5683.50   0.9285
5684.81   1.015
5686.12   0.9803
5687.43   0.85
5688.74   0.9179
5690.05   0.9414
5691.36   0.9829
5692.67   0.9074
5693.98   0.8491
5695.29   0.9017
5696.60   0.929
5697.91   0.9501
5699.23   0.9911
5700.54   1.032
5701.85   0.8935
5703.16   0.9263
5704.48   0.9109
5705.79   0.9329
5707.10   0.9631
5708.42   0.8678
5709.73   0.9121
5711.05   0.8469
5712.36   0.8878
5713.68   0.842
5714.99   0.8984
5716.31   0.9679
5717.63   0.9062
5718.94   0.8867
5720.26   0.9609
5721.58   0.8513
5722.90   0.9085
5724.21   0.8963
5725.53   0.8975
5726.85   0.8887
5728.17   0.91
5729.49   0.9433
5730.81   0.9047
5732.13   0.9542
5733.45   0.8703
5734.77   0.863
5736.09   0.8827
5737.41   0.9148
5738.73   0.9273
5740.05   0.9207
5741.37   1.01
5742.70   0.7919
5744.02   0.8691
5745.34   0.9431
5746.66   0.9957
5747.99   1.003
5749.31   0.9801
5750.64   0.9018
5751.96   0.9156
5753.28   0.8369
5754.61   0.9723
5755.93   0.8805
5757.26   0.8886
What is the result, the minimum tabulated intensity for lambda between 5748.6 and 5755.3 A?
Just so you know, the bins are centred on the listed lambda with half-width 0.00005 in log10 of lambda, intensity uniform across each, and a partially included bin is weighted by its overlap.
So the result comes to 0.8369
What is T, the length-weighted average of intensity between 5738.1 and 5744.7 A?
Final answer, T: 0.904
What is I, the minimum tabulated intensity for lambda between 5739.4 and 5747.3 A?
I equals 0.7919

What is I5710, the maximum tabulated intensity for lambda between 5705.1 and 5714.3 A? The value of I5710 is 0.9631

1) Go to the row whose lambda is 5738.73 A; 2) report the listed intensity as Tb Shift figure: 0.9273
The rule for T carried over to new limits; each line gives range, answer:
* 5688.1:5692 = 0.947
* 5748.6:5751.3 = 0.942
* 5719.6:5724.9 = 0.904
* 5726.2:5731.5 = 0.911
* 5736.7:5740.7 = 0.921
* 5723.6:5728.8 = 0.897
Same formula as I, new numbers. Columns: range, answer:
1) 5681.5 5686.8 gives 0.9285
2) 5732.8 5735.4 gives 0.863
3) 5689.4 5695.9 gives 0.8491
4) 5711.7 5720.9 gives 0.842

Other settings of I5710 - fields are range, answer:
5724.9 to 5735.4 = 0.9542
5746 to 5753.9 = 1.003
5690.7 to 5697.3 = 0.9829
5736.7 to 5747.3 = 1.01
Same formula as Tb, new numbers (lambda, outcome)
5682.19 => 0.9377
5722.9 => 0.9085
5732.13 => 0.9542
